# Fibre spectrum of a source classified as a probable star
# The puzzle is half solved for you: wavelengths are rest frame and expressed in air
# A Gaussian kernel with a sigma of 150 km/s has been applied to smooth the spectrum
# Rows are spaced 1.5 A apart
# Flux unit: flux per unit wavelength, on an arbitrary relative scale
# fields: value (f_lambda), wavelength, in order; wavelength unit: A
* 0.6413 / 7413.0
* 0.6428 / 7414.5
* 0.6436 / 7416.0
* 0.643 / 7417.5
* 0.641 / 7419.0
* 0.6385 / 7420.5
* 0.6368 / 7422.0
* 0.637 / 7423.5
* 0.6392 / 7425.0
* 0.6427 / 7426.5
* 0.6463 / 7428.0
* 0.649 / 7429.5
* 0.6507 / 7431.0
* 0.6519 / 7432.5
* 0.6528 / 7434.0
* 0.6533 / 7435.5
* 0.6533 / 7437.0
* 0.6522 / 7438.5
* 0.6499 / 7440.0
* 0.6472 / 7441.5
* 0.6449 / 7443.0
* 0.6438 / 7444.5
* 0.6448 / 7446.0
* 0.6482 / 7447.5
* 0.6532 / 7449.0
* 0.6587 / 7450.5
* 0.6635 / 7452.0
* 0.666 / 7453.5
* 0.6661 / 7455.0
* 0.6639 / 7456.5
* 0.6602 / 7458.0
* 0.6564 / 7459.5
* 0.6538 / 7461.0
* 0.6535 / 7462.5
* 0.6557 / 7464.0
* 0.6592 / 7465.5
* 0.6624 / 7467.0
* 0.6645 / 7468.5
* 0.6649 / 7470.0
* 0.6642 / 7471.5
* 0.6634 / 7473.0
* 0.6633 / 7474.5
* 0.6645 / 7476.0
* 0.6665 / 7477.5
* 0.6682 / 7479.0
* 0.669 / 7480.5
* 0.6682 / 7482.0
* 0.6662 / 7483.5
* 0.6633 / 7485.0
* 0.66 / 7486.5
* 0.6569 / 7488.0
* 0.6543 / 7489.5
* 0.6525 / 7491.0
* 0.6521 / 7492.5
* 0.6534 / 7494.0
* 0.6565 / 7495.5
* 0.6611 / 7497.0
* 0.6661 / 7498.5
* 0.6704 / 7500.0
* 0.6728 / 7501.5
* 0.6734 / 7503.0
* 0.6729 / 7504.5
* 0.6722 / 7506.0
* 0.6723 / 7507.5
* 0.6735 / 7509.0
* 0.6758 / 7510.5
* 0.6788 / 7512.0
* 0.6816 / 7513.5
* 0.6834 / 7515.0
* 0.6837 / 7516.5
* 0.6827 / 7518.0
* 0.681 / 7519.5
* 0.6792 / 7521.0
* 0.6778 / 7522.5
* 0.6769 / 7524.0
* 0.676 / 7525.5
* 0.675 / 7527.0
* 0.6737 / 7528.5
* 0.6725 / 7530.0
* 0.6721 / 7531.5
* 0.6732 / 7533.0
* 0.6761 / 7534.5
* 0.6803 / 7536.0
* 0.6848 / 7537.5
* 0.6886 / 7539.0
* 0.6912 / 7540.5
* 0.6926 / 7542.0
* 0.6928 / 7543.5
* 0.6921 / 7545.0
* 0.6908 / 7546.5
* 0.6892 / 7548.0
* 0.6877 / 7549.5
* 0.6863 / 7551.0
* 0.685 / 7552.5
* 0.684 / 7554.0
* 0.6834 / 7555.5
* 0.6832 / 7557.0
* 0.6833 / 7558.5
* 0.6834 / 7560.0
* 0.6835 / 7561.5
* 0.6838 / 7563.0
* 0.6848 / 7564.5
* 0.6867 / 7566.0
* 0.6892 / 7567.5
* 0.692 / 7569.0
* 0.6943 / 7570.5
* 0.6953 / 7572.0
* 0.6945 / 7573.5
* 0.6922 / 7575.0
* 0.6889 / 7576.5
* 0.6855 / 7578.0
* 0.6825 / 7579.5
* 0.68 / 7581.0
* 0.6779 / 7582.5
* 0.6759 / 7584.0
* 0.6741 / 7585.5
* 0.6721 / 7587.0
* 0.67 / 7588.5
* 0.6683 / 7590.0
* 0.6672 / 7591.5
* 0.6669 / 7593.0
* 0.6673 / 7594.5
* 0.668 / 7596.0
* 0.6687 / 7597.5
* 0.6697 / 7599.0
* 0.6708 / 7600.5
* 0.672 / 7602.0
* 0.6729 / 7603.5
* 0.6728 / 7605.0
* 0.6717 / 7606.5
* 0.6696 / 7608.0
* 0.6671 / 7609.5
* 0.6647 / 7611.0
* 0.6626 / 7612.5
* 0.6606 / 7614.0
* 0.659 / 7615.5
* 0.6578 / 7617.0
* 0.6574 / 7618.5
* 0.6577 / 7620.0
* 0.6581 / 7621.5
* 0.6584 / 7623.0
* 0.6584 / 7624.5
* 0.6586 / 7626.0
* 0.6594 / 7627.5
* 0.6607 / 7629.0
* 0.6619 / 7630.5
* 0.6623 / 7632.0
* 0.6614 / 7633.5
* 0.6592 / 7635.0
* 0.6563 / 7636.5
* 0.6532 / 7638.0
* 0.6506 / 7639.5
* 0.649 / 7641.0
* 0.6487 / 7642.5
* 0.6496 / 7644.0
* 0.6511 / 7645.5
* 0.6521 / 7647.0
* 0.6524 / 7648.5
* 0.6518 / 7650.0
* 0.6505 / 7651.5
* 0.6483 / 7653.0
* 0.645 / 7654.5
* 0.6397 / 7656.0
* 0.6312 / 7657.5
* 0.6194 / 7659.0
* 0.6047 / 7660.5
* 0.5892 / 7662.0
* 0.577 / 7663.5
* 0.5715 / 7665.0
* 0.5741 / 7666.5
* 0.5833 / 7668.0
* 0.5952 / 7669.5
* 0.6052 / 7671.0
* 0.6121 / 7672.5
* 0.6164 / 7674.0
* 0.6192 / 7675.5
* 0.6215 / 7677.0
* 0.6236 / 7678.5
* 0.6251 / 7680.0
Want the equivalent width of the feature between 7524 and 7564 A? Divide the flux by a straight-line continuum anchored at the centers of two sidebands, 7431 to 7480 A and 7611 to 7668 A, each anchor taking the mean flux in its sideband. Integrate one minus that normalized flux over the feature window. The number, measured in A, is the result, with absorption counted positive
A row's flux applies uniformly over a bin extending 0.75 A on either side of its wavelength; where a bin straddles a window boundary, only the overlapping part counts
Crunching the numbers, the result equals -2.0 A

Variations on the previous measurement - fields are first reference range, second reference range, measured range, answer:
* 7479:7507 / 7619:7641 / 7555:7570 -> -0.6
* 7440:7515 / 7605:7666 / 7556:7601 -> -1.9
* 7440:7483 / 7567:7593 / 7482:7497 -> 0.1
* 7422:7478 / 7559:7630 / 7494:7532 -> -0.7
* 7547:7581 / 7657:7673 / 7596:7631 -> -1.2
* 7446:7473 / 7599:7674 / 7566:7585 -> -1.1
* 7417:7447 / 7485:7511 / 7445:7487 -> -0.4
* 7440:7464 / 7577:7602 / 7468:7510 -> -0.3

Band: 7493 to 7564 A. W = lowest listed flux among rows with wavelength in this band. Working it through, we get 0.6534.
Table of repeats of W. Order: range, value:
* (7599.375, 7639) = 0.6532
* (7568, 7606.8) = 0.6669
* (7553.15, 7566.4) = 0.6832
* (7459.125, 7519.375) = 0.6521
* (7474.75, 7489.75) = 0.6543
